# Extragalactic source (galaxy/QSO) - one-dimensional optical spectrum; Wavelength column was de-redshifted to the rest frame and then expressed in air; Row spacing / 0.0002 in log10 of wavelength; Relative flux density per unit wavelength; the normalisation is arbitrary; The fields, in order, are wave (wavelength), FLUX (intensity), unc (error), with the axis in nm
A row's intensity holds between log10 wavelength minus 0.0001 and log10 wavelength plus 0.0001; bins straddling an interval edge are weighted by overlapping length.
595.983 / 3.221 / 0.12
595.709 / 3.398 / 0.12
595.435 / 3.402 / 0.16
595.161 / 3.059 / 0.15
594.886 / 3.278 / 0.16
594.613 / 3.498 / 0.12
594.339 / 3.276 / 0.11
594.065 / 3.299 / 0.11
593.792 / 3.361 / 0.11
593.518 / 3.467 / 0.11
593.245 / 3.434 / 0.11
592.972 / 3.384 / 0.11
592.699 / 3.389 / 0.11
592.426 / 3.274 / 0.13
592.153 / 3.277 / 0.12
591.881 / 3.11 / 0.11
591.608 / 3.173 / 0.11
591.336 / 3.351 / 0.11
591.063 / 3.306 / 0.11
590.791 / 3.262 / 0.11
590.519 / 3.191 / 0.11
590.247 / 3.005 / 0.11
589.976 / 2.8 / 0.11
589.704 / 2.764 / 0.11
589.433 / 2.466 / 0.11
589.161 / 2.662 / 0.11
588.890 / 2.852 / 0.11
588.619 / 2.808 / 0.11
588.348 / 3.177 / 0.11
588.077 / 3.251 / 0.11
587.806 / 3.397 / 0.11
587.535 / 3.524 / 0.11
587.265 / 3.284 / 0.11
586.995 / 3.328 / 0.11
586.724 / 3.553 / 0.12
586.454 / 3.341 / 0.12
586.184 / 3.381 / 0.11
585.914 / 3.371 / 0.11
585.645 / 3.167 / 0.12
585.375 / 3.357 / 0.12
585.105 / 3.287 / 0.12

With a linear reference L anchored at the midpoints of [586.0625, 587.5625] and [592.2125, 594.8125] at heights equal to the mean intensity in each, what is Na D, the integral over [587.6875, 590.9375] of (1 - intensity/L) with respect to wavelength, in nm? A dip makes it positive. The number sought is 0.400 nm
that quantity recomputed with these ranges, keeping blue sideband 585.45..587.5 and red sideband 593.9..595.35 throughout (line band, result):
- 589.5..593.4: 0.15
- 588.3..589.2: 0.13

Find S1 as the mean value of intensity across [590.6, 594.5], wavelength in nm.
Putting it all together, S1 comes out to 3.31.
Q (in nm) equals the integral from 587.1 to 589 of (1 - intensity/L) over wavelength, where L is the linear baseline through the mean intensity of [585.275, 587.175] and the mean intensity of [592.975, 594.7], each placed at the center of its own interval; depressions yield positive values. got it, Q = 0.10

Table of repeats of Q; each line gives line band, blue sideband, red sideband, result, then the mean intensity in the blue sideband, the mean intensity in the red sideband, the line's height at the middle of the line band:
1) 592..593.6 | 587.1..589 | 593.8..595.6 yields -0.04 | 3.19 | 3.31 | 3.27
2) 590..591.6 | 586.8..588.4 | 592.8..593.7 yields 0.09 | 3.34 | 3.42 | 3.39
